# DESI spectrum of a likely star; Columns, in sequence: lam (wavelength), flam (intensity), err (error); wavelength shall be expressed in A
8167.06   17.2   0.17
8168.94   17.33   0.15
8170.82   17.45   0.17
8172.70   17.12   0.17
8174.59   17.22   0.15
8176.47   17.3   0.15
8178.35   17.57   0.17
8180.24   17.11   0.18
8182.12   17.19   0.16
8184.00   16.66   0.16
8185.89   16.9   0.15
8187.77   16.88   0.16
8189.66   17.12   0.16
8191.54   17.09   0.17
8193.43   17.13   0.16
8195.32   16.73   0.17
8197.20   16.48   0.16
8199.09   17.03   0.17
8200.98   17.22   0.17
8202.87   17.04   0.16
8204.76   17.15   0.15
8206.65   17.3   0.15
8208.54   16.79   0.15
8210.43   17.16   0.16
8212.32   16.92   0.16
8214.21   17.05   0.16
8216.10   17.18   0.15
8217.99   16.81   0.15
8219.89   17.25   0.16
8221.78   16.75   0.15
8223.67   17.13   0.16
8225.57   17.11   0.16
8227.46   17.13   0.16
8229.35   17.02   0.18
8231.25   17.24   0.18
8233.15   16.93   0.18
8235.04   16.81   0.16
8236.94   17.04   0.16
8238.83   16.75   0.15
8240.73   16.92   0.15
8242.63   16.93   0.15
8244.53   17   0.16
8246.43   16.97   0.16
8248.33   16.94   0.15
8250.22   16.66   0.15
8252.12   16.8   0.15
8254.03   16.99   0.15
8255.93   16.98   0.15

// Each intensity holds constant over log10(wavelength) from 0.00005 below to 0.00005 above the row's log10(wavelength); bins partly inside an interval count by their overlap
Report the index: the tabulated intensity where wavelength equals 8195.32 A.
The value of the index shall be 16.73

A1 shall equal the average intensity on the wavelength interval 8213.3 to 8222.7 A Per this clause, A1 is 17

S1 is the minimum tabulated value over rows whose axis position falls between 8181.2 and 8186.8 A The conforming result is 16.66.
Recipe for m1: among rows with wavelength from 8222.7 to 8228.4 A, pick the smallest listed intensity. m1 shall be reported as 17.11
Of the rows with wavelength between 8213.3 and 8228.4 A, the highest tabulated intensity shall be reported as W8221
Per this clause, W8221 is 17.25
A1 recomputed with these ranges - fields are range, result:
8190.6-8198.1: 16.9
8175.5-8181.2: 17.3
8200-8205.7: 17.1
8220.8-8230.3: 17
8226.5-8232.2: 17.1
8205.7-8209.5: 17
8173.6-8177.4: 17.2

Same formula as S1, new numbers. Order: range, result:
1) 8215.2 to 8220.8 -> 16.81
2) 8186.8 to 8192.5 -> 16.88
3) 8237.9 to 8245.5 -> 16.75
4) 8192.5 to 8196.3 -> 16.73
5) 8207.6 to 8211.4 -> 16.79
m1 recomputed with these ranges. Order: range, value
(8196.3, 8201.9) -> 16.48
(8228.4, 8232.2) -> 17.02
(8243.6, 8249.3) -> 16.94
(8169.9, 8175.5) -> 17.12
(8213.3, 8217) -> 17.05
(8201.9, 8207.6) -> 17.04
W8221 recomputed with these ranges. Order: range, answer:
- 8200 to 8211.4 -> 17.3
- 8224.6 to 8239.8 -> 17.24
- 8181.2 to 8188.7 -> 17.19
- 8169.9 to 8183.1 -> 17.57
